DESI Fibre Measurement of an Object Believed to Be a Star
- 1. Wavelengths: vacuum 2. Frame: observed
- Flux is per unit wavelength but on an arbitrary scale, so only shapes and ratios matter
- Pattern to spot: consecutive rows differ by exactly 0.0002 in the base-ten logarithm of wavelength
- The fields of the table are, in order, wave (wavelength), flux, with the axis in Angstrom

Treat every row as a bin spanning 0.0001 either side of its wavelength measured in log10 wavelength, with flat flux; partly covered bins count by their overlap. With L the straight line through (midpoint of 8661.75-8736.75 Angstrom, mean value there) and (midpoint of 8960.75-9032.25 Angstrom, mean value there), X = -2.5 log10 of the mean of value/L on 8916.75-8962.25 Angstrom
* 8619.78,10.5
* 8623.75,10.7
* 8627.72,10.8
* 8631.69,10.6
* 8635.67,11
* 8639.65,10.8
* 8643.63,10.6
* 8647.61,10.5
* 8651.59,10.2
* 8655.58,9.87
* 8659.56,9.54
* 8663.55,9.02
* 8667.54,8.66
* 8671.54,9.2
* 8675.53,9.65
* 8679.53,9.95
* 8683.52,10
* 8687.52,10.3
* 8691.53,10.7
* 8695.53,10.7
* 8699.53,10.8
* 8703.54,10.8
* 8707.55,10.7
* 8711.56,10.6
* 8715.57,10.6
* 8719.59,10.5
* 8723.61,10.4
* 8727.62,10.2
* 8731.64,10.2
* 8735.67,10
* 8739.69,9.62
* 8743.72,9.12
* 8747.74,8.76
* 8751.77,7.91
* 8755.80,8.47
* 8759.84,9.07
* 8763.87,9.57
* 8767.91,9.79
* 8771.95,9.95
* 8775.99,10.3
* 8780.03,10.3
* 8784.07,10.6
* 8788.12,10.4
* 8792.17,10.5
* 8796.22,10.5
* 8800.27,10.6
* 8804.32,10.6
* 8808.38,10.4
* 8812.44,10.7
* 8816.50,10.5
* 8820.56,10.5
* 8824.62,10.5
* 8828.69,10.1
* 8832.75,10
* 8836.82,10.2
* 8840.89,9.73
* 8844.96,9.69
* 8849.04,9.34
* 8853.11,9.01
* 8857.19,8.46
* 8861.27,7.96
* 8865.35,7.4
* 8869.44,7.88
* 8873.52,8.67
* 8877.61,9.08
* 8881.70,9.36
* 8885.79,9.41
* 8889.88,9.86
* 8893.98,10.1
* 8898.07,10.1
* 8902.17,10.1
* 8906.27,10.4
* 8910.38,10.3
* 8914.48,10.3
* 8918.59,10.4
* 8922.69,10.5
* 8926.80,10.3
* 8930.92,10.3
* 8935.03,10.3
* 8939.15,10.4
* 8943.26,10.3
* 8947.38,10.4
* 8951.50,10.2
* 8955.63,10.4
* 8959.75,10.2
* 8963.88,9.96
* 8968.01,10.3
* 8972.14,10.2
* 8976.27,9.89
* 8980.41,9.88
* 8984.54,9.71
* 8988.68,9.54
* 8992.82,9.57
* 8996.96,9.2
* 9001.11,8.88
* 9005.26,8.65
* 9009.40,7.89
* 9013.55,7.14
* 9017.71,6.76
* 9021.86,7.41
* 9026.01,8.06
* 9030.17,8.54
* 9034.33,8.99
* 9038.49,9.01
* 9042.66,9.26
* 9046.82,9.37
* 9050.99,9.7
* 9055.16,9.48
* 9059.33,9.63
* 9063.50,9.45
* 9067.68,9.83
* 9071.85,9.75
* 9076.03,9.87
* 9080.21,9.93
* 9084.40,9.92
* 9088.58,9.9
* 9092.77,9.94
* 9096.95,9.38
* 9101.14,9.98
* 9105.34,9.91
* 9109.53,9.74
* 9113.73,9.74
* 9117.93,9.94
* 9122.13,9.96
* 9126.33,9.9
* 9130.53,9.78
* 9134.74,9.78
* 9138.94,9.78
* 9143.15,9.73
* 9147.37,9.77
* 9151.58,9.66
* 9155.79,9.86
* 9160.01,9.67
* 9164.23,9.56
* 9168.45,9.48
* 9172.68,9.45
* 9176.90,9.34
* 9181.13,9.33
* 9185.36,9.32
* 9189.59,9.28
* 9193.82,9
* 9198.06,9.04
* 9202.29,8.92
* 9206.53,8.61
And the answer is -0.13 mag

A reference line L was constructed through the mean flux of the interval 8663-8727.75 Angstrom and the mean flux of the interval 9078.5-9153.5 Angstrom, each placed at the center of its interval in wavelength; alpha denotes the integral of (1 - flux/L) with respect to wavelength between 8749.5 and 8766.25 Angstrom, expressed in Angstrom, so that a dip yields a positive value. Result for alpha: 2.2 Angstrom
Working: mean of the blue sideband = 10.2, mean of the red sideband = 9.82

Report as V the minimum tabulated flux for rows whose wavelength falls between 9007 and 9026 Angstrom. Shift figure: 6.76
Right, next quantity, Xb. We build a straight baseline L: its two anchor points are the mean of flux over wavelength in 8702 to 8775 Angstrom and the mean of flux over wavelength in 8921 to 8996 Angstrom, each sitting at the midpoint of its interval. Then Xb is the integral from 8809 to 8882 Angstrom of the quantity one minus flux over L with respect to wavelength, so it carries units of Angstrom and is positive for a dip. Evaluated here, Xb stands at 3.92 Angstrom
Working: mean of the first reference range 9.79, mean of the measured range 9.41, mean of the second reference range 10.1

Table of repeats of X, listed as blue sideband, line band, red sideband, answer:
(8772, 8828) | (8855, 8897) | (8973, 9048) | 0.12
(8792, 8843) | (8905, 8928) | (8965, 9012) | -0.06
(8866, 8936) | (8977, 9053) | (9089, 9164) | 0.12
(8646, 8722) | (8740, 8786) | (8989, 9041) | 0.03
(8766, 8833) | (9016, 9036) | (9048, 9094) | 0.23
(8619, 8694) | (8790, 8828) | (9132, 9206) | -0.06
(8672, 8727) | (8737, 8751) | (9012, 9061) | 0.12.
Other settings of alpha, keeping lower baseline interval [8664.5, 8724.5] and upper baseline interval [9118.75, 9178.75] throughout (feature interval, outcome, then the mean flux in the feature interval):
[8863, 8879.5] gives 2.9 Angstrom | 8.24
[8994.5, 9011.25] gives 2.0 Angstrom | 8.69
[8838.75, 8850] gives 0.5 Angstrom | 9.61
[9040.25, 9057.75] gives 0.6 Angstrom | 9.45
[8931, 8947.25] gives -0.7 Angstrom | 10.3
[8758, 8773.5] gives 0.8 Angstrom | 9.59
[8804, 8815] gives -0.5 Angstrom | 10.6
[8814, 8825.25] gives -0.5 Angstrom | 10.5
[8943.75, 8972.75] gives -1.0 Angstrom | 10.2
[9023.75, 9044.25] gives 2.3 Angstrom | 8.75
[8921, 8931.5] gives -0.4 Angstrom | 10.4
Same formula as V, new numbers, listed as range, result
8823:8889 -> 7.4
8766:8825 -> 9.79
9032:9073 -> 8.99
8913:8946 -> 10.3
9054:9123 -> 9.38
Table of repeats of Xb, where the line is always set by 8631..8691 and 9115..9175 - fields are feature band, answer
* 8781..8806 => -1.5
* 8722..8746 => 0.1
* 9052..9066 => 0.3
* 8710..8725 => -0.8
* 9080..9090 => -0.2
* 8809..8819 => -0.7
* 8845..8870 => 3.6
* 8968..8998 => 0.2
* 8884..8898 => 0.0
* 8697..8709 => -1.0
